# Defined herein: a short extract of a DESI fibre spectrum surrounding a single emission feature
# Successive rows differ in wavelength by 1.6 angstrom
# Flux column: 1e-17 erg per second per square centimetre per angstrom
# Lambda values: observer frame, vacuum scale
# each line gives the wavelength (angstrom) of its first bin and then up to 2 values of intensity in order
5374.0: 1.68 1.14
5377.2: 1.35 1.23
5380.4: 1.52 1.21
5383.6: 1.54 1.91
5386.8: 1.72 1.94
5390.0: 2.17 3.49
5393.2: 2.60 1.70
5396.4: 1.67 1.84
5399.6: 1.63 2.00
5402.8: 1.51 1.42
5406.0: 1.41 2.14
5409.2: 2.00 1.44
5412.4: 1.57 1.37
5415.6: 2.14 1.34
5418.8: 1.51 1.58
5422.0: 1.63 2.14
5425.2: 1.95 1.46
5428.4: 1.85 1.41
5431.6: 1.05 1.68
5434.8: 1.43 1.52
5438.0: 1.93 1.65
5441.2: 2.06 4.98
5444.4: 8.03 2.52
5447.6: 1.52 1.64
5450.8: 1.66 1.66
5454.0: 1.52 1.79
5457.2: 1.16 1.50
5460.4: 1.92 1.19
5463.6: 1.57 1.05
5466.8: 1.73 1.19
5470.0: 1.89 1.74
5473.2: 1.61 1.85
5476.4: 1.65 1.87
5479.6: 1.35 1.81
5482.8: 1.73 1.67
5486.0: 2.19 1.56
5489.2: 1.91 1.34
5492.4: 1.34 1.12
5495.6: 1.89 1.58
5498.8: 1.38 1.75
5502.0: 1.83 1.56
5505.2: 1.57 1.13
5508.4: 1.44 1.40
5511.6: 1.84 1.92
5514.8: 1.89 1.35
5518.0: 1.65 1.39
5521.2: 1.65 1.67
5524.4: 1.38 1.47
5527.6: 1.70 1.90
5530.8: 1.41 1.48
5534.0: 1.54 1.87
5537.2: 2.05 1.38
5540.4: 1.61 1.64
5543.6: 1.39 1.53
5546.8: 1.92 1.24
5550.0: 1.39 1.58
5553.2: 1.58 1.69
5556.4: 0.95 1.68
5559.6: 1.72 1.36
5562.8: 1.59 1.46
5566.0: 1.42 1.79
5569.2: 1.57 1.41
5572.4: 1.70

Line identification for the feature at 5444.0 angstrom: [O III] 5007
